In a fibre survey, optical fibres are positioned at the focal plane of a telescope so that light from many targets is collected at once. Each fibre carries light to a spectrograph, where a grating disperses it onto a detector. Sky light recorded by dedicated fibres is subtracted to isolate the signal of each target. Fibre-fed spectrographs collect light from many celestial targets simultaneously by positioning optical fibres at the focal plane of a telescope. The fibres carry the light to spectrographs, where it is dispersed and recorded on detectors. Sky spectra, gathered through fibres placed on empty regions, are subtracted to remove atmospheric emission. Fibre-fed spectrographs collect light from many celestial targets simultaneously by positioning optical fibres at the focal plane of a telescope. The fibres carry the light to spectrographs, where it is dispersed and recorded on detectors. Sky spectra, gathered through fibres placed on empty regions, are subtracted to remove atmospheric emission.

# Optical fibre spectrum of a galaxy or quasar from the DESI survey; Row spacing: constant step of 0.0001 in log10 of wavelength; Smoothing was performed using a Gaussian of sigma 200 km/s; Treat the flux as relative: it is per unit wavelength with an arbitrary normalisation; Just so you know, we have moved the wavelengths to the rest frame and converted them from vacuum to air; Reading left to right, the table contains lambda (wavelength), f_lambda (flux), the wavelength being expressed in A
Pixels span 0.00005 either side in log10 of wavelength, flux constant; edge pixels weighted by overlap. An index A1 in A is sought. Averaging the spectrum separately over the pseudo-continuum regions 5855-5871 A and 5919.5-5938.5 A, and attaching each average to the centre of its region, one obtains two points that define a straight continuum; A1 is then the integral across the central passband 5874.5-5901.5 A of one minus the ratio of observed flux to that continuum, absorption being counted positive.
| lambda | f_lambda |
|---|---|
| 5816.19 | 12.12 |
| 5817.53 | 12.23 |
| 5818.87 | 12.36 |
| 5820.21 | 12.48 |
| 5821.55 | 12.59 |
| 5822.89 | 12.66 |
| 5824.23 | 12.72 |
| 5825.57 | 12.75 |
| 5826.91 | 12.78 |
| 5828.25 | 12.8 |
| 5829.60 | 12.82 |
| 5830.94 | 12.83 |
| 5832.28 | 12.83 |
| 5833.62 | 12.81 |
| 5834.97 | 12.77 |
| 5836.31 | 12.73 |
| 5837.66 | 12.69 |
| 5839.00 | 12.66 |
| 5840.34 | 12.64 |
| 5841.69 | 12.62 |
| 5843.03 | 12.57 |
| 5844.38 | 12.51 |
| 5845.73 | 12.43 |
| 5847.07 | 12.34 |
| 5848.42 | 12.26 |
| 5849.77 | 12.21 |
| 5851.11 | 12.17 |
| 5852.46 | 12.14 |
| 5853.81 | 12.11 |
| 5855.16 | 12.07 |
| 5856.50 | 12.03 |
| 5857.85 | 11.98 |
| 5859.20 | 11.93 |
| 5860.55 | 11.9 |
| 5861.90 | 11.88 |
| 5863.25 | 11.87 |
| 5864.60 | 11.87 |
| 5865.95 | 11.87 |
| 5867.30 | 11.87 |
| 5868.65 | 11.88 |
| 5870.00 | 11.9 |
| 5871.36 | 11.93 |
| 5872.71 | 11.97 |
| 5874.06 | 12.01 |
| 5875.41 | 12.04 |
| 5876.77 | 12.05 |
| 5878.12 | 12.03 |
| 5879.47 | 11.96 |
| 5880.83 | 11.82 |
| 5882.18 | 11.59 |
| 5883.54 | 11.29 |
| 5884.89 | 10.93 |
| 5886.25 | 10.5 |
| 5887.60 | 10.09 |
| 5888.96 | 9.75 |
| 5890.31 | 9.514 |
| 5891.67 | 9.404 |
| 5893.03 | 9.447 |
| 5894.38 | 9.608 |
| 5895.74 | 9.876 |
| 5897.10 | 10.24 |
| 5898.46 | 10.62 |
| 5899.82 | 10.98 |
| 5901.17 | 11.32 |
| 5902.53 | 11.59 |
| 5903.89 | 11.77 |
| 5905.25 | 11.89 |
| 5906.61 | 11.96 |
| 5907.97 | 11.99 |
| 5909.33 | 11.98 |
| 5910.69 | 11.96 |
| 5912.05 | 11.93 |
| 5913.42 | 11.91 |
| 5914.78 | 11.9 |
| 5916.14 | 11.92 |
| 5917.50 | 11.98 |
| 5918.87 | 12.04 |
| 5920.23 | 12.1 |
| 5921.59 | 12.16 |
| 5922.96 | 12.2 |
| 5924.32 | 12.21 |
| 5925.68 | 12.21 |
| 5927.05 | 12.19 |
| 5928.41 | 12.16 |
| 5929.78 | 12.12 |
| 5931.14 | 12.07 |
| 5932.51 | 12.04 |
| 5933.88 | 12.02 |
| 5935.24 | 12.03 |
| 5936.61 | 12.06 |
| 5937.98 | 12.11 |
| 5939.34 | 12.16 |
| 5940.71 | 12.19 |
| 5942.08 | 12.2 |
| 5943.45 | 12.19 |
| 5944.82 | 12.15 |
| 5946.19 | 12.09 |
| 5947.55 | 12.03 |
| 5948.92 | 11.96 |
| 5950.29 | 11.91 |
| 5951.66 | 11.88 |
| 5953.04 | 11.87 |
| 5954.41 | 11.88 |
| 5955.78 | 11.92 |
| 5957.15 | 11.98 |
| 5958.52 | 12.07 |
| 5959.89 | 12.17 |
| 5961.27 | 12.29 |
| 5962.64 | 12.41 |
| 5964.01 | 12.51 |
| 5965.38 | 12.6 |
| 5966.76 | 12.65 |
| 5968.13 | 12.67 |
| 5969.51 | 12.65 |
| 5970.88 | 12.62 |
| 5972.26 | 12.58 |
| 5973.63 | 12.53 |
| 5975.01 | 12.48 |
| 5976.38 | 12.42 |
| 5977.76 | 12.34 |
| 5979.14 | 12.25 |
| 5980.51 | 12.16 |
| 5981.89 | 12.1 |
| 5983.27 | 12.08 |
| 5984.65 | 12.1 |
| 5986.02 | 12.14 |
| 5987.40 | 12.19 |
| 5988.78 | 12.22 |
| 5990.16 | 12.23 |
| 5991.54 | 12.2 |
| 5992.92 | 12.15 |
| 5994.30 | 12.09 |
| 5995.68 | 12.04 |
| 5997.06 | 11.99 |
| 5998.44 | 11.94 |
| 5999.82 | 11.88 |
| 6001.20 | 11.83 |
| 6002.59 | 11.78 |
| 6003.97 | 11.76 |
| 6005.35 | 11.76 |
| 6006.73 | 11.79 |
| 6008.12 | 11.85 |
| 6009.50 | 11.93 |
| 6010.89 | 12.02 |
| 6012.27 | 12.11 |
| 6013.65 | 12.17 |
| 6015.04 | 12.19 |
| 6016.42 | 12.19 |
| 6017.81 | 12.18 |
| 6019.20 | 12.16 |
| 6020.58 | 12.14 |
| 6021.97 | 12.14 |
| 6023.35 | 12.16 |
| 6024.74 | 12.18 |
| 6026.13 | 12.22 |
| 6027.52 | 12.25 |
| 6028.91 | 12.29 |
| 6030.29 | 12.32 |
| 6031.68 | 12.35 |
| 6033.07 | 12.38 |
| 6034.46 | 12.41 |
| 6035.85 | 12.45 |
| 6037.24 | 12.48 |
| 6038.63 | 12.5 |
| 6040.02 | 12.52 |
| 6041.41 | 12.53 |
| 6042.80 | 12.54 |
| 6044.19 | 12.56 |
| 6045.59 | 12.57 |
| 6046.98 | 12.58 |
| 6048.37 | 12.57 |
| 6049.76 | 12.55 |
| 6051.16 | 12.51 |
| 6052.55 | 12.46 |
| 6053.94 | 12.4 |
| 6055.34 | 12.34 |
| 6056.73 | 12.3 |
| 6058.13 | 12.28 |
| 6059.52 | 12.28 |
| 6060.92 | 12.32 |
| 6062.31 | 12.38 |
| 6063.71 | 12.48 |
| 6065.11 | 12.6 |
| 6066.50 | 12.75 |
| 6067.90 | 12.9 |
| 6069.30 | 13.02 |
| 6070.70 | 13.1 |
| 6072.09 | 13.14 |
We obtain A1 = 2.8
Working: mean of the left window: 11.9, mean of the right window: 12.1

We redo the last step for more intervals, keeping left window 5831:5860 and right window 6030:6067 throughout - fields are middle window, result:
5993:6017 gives 0.9 A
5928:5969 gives 0.9 A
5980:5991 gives 0.3 A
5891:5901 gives 1.9 A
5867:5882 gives 0.6 A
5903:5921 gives 0.7 A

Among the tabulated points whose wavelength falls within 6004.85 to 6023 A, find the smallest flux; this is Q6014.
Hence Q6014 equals 11.76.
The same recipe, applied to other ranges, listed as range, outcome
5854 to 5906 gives 9.404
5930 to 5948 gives 12.02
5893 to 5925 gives 9.447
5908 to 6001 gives 11.87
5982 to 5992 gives 12.08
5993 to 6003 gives 11.78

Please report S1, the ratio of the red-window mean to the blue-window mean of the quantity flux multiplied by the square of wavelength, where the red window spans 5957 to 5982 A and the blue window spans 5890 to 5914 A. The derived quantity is 1.15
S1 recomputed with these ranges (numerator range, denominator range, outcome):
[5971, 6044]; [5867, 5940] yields 1.09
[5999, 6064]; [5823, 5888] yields 1.07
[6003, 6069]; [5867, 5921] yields 1.14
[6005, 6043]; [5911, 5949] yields 1.04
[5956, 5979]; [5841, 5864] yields 1.06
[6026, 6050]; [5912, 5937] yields 1.07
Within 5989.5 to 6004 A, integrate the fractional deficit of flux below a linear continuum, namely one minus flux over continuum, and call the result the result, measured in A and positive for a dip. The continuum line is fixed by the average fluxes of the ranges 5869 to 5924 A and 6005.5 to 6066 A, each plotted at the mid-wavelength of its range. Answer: 0.06 A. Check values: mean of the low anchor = 11.4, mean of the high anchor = 12.3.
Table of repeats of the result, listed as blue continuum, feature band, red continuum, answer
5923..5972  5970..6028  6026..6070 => 0.9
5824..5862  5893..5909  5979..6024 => 1.7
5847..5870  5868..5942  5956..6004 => 3.3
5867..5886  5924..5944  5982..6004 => -0.4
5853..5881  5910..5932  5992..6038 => -0.1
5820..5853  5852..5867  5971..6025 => 0.7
